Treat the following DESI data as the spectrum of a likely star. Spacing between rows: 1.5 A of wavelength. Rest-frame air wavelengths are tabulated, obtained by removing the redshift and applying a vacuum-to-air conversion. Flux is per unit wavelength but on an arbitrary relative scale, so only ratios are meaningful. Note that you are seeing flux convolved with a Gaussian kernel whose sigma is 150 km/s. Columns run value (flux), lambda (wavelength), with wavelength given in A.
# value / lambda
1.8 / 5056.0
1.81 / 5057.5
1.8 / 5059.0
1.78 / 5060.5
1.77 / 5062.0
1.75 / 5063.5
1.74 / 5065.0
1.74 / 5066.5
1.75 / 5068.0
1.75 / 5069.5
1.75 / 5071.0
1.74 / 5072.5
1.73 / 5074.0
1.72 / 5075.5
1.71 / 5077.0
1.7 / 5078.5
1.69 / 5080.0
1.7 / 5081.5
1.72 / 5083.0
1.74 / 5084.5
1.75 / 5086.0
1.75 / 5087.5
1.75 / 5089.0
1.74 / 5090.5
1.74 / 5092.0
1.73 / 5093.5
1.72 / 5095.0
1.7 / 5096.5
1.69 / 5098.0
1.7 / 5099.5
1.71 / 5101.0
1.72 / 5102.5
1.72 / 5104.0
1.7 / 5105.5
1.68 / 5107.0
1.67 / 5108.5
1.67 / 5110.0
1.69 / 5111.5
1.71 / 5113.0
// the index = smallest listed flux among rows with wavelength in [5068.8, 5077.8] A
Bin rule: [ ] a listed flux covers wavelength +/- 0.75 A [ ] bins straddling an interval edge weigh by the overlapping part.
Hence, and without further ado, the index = 1.71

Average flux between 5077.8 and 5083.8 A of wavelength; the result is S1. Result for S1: 1.7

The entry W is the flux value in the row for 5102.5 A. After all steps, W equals 1.72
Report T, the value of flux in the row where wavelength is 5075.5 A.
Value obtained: 1.72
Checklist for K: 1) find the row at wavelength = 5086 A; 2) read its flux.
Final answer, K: 1.75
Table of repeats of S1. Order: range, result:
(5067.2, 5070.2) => 1.75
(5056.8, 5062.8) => 1.79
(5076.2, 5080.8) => 1.7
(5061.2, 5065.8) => 1.75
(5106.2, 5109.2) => 1.68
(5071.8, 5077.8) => 1.72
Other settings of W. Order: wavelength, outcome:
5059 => 1.8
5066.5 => 1.74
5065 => 1.74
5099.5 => 1.7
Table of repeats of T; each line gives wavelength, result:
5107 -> 1.68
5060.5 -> 1.78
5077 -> 1.71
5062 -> 1.77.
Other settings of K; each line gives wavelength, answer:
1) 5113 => 1.71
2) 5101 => 1.71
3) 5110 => 1.67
